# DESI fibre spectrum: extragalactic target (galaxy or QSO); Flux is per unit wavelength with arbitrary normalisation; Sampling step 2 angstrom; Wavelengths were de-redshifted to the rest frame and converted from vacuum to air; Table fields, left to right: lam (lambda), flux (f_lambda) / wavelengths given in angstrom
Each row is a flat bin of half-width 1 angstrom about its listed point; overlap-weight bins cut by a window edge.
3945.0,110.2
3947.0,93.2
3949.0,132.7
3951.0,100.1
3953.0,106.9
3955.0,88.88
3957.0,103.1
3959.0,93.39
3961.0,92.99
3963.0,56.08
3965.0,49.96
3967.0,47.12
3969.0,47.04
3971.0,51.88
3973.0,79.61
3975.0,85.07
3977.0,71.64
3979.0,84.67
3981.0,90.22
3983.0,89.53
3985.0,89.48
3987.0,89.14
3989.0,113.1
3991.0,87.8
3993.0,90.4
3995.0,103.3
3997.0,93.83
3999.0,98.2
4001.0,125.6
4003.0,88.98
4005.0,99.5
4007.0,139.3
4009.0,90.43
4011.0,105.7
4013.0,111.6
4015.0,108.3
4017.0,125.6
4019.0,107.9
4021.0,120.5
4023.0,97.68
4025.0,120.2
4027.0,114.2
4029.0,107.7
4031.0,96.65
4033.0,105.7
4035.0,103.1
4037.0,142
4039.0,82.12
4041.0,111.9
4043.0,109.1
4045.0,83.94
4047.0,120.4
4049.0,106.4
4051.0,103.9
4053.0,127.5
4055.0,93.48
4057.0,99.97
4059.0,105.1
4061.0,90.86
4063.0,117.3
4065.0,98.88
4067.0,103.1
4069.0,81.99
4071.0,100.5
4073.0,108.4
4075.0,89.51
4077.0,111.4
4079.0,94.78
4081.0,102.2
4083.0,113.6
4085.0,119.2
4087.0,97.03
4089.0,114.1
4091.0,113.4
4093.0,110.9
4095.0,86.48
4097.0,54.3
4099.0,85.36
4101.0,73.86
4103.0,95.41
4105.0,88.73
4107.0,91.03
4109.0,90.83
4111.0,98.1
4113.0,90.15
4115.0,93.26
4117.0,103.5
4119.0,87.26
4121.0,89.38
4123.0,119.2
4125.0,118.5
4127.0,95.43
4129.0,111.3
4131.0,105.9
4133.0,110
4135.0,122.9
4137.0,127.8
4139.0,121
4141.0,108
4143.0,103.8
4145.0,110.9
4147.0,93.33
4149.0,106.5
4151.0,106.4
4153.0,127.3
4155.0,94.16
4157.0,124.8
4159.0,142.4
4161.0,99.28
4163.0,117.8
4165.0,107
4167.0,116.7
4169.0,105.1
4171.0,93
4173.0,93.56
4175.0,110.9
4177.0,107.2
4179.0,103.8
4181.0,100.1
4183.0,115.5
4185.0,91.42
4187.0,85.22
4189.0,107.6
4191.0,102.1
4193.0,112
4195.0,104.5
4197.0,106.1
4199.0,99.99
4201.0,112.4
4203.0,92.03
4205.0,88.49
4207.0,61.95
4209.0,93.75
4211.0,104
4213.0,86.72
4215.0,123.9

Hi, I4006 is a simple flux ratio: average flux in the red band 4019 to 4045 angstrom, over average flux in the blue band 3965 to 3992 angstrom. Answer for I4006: 1.4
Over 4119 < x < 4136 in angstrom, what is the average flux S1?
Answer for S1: 108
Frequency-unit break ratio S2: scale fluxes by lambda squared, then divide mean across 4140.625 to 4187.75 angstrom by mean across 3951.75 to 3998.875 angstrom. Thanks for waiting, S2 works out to 1.41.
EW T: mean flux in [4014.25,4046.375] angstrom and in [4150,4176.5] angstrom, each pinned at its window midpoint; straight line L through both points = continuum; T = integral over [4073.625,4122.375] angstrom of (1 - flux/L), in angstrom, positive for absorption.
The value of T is 6.1 angstrom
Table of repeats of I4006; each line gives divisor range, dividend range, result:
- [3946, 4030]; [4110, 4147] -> 1.12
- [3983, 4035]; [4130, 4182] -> 1.05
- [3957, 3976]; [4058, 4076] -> 1.44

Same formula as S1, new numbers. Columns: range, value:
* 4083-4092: 111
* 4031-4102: 102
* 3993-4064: 107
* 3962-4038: 95.5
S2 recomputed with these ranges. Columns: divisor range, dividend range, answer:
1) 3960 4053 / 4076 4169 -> 1.14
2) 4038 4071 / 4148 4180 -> 1.13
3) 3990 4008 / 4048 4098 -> 1.02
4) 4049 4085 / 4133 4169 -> 1.14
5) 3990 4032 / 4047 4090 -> 1.01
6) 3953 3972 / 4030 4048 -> 1.53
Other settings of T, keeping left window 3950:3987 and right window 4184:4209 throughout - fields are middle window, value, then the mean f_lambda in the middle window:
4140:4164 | -4.5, 111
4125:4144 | -4.1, 112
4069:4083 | -2.1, 101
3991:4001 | -2.1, 98.5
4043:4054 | -2.9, 108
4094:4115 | 1.0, 85.8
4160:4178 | -2.1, 106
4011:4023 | -4.2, 113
